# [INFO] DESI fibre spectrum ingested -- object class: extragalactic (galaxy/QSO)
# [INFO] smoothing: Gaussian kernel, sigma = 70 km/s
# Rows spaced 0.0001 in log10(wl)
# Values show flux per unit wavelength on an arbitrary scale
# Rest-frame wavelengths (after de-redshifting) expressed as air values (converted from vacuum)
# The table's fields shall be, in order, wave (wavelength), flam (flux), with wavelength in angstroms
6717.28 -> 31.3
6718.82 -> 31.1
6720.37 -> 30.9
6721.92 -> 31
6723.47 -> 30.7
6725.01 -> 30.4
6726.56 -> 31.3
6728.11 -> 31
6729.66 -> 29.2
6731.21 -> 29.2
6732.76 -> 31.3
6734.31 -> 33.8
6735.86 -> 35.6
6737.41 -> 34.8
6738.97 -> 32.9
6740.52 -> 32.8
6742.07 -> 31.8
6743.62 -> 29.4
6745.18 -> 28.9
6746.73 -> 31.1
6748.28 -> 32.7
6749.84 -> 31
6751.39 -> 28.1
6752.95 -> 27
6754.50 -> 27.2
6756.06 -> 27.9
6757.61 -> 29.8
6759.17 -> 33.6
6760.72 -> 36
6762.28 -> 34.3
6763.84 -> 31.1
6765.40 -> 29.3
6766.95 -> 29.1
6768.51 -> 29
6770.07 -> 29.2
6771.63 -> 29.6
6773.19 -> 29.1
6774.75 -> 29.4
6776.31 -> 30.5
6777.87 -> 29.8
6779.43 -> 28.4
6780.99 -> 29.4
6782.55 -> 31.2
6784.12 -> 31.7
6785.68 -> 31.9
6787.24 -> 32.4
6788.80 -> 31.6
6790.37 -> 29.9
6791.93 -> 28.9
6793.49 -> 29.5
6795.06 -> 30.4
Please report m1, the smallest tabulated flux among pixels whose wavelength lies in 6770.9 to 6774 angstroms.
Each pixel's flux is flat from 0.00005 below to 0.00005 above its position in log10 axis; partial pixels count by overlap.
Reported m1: 29.1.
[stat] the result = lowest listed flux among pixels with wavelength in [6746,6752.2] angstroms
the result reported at 28.1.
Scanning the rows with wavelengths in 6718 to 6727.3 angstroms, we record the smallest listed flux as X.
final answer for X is 30.4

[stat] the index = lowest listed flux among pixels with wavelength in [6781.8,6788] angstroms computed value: 31.2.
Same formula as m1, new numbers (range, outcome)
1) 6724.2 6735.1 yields 29.2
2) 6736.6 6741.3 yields 32.8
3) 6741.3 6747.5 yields 28.9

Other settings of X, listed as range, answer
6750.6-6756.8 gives 27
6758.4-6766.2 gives 29.3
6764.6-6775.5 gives 29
